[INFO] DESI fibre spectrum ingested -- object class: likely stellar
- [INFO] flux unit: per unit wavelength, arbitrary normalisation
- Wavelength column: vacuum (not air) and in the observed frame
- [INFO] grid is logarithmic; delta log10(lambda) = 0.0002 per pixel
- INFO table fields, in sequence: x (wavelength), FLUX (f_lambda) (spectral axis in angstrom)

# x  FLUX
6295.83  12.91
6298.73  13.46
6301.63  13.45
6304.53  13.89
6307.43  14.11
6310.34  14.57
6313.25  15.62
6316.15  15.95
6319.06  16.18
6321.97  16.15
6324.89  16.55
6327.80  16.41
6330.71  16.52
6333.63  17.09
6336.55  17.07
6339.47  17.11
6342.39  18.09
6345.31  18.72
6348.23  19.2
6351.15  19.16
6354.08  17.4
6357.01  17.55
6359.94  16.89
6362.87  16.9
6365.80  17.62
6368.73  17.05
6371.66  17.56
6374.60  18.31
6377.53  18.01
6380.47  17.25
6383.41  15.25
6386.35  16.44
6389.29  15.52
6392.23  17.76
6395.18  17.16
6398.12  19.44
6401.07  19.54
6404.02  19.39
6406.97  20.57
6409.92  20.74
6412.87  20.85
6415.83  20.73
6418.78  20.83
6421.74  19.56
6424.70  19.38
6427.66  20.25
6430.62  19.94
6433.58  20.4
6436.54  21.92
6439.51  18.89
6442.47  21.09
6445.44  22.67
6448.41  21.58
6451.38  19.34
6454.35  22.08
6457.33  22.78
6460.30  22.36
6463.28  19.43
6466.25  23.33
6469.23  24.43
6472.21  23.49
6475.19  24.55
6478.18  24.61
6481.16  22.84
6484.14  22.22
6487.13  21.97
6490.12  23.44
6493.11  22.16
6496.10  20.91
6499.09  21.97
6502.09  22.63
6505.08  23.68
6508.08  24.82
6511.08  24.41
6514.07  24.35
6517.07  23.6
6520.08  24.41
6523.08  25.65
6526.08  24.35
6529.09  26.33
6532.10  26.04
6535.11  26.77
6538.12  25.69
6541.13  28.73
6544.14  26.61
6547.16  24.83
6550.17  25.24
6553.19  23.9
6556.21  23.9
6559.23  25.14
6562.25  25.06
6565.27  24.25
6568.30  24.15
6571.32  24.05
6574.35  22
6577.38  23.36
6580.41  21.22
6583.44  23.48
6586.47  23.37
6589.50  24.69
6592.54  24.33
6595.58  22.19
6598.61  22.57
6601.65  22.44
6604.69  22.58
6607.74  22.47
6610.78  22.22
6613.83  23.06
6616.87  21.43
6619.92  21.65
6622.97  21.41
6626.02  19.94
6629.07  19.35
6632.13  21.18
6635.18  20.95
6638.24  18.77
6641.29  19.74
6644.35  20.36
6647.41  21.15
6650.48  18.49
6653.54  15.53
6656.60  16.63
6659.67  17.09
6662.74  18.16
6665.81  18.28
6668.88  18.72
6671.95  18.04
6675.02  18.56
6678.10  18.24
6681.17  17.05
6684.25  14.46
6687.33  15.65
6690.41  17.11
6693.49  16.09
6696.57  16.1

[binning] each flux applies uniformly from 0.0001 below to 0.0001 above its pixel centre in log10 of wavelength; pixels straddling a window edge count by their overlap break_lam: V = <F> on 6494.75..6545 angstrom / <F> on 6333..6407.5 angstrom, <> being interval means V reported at 1.40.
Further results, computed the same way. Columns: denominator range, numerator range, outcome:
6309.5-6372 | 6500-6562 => 1.47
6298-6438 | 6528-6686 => 1.23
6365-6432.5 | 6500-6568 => 1.34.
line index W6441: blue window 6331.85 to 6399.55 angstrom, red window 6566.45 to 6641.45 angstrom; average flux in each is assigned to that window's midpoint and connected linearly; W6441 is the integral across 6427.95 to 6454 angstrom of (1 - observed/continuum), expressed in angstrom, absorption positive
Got -2.5 angstrom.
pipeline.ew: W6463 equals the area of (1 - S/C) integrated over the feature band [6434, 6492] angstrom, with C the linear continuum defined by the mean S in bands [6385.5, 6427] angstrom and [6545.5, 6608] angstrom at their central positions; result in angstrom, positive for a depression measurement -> -4.37 angstrom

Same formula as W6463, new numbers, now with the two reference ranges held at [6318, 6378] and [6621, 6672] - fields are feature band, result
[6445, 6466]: -4.08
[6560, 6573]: -4.01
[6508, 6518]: -3.23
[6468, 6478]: -3.36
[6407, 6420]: -2.18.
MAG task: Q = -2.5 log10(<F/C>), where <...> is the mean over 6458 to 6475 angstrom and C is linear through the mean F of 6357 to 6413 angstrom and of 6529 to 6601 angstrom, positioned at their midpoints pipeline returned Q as -0.09 mag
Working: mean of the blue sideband 17.9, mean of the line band 22.8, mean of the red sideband 24.4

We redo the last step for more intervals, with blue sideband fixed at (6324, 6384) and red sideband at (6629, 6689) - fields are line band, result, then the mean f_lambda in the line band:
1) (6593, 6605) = -0.240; 22.6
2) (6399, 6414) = -0.148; 20.2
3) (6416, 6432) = -0.139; 20.1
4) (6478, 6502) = -0.248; 22.4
